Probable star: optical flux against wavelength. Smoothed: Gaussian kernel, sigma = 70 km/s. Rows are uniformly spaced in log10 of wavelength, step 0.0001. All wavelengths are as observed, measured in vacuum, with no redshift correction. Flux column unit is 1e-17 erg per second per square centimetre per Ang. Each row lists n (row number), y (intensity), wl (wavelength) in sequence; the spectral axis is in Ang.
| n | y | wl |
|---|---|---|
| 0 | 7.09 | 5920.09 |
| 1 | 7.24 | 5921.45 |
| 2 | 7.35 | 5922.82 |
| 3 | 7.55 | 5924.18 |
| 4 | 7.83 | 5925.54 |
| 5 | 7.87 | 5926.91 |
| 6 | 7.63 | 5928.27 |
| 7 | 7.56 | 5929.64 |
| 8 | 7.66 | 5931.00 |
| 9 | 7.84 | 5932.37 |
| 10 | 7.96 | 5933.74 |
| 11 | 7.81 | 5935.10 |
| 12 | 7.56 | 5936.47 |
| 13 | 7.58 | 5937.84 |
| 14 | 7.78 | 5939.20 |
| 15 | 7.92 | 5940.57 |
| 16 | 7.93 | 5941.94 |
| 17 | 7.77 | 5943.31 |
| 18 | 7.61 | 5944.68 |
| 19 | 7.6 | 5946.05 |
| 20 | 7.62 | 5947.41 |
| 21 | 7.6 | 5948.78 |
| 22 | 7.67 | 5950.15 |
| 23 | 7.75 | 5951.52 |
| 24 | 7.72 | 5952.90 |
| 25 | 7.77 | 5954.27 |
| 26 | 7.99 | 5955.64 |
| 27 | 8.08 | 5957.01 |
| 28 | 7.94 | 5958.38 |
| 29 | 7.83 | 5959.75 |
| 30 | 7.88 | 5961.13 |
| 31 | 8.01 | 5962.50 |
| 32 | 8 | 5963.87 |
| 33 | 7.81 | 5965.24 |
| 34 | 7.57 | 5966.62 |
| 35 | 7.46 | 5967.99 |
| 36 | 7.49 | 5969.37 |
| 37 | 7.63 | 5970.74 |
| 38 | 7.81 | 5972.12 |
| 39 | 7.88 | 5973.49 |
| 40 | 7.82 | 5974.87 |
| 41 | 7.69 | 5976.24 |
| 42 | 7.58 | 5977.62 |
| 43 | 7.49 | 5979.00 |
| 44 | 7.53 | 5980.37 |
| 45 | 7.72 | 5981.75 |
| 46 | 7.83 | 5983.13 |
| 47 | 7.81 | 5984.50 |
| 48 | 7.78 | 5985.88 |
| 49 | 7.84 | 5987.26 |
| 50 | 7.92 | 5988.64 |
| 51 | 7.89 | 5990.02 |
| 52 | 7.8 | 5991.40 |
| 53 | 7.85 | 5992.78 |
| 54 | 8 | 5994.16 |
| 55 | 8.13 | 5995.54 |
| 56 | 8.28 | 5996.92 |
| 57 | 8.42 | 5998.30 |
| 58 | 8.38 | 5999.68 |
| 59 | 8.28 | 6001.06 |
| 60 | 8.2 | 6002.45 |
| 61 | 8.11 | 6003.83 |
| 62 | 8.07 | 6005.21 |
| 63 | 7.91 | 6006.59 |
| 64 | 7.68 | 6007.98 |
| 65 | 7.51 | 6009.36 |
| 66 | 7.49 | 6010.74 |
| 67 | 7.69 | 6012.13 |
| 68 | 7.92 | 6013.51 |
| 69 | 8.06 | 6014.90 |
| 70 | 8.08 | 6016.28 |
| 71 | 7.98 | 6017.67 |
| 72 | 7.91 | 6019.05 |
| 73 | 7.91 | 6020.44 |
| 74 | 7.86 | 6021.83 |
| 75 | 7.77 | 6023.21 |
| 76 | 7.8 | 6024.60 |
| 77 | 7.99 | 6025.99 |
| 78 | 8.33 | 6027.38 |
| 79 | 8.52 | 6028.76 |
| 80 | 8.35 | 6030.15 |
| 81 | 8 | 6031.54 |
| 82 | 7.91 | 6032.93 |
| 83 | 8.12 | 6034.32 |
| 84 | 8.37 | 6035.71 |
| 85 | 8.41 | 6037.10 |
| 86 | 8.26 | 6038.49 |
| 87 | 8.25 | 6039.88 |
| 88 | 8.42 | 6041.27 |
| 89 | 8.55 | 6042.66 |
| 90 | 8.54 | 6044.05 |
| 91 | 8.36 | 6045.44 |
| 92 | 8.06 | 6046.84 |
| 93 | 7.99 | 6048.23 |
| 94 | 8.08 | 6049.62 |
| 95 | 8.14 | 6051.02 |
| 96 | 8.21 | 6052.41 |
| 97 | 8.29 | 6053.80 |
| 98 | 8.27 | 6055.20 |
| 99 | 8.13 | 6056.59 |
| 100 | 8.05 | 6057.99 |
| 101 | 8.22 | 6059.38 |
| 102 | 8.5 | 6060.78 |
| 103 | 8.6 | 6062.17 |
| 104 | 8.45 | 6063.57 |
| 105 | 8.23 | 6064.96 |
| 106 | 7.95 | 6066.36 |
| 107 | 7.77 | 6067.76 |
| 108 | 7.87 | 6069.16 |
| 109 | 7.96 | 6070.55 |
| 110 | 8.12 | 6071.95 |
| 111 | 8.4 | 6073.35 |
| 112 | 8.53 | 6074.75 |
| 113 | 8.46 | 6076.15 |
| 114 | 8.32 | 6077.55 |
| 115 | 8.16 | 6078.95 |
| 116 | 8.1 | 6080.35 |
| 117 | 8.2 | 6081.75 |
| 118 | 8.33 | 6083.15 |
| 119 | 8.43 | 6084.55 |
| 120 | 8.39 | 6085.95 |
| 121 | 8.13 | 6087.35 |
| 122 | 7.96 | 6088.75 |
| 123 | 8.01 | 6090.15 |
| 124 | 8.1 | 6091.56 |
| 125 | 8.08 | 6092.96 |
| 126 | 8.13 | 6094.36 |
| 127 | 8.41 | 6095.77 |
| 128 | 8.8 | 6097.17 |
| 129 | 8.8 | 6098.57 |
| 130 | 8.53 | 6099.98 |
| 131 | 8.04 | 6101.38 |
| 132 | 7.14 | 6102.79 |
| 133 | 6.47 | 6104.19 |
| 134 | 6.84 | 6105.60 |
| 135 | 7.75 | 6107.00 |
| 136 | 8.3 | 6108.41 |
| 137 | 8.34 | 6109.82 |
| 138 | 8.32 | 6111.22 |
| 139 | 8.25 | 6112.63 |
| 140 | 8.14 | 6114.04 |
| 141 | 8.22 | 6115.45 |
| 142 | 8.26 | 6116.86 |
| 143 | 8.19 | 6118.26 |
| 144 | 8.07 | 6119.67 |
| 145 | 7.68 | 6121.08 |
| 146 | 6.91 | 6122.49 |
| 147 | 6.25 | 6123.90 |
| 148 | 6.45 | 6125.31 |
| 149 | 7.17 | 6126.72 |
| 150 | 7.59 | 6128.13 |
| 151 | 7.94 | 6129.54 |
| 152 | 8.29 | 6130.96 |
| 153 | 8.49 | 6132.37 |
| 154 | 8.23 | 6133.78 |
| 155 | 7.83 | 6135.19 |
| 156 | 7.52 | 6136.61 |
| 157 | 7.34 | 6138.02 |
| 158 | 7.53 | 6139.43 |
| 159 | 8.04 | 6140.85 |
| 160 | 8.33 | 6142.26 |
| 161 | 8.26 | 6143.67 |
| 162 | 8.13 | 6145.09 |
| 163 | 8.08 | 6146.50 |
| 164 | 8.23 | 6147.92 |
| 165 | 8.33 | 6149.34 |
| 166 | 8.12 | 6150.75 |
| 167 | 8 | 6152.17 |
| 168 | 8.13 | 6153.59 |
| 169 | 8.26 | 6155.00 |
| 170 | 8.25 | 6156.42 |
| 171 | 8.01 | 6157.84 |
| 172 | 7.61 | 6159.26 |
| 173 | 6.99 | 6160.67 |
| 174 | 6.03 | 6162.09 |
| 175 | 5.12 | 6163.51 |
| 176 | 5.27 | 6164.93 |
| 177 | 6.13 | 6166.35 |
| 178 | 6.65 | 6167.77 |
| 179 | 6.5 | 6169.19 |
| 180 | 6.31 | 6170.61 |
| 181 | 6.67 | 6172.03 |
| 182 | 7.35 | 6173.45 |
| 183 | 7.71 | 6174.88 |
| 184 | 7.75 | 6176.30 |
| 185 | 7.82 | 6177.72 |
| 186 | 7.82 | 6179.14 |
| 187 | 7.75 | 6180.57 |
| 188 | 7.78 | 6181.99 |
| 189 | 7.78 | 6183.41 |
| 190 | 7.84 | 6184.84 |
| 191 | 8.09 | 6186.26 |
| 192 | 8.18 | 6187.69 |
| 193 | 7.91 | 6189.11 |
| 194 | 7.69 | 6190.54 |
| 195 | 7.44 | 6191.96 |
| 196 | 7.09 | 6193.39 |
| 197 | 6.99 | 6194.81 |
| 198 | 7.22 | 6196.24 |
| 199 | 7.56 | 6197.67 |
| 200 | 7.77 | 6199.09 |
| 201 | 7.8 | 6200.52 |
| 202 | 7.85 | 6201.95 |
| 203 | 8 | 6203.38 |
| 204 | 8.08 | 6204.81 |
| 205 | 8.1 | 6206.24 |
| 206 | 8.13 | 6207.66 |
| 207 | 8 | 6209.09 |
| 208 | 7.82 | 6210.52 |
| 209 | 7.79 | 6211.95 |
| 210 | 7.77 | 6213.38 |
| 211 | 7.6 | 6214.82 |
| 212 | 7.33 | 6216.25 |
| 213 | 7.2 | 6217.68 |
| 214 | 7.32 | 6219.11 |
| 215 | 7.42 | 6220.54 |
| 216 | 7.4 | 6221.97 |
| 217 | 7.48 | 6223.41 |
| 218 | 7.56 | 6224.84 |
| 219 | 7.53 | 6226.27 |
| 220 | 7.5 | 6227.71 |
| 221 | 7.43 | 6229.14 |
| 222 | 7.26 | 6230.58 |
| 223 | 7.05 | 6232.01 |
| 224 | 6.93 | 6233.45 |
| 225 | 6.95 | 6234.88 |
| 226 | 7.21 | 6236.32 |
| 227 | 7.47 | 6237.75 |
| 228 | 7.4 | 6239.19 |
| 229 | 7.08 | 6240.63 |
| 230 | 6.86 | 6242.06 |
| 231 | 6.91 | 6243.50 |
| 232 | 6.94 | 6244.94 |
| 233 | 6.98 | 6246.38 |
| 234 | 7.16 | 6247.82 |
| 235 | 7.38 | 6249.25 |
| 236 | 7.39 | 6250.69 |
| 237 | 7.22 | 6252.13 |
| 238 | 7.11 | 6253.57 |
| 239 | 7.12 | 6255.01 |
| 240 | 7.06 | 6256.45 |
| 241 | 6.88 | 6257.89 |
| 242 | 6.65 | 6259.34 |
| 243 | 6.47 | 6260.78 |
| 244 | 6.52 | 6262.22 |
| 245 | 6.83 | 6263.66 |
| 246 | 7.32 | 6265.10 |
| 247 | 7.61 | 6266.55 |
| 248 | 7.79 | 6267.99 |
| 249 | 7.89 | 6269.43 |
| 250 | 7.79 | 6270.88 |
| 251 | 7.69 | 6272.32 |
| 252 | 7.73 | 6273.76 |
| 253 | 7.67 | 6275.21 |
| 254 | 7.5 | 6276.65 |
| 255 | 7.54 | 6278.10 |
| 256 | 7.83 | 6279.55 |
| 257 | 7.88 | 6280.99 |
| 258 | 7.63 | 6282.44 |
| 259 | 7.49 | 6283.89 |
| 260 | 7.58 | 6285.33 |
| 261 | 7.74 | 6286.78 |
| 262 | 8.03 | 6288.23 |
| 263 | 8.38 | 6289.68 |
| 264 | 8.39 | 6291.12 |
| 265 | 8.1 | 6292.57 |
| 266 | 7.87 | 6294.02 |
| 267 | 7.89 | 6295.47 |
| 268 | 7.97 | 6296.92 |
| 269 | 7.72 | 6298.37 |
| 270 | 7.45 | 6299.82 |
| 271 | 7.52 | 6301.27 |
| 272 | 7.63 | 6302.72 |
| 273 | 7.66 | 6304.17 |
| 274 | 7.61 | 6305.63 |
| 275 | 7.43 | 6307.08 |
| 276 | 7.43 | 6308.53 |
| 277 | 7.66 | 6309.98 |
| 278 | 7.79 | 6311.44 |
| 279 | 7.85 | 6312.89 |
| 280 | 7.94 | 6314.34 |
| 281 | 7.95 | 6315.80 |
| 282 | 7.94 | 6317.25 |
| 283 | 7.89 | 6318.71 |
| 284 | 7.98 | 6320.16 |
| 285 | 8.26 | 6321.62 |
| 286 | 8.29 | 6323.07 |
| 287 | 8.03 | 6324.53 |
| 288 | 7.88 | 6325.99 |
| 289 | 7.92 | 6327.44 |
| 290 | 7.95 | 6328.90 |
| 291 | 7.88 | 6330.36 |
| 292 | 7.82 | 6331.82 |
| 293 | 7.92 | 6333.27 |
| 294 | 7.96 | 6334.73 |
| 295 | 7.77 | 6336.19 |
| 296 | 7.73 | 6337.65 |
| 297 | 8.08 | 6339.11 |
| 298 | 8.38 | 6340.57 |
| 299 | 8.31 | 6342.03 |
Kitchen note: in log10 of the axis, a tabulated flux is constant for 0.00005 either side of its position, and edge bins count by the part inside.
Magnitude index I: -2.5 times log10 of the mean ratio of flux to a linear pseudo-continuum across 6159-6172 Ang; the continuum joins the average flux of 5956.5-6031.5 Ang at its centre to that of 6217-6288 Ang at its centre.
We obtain 0.197 mag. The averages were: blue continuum 7.9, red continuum 7.32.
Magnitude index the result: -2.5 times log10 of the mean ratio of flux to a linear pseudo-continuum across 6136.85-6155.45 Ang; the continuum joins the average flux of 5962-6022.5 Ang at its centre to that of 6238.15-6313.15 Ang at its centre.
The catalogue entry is -0.05 mag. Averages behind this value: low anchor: 7.87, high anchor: 7.48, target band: 8.05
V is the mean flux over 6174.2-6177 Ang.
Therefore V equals 7.74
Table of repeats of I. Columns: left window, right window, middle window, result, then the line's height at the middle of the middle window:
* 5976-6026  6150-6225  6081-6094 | -0.066 mag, 7.7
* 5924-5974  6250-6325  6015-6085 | -0.064 mag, 7.72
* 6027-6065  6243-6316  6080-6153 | 0.013 mag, 8.05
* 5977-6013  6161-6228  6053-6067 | -0.073 mag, 7.73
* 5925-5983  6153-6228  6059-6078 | -0.087 mag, 7.6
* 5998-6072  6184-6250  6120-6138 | 0.037 mag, 7.79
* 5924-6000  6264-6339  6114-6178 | 0.040 mag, 7.8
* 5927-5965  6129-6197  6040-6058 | -0.077 mag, 7.68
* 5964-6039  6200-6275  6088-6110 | -0.038 mag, 7.7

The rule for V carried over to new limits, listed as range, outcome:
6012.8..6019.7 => 8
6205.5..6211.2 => 8.02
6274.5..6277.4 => 7.59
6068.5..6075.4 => 8.18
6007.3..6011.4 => 7.57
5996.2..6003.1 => 8.31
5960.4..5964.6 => 7.96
